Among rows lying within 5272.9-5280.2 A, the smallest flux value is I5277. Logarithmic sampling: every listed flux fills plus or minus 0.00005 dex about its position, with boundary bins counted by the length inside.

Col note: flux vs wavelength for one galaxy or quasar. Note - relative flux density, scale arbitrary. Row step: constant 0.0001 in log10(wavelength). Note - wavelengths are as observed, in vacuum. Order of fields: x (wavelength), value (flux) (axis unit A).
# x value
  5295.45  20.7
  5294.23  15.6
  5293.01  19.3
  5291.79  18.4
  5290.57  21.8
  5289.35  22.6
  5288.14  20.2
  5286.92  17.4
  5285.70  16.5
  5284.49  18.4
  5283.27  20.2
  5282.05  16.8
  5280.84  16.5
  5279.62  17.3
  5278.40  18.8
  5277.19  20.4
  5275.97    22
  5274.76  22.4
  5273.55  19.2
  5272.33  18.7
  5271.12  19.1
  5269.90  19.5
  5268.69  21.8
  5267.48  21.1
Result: 17.3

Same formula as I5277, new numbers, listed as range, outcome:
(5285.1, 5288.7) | 16.5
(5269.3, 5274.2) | 18.7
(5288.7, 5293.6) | 18.4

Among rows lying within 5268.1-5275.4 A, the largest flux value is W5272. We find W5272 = 22.4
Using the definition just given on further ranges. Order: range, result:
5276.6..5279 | 20.4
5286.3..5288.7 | 20.2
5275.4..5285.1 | 22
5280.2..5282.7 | 16.8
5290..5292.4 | 21.8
